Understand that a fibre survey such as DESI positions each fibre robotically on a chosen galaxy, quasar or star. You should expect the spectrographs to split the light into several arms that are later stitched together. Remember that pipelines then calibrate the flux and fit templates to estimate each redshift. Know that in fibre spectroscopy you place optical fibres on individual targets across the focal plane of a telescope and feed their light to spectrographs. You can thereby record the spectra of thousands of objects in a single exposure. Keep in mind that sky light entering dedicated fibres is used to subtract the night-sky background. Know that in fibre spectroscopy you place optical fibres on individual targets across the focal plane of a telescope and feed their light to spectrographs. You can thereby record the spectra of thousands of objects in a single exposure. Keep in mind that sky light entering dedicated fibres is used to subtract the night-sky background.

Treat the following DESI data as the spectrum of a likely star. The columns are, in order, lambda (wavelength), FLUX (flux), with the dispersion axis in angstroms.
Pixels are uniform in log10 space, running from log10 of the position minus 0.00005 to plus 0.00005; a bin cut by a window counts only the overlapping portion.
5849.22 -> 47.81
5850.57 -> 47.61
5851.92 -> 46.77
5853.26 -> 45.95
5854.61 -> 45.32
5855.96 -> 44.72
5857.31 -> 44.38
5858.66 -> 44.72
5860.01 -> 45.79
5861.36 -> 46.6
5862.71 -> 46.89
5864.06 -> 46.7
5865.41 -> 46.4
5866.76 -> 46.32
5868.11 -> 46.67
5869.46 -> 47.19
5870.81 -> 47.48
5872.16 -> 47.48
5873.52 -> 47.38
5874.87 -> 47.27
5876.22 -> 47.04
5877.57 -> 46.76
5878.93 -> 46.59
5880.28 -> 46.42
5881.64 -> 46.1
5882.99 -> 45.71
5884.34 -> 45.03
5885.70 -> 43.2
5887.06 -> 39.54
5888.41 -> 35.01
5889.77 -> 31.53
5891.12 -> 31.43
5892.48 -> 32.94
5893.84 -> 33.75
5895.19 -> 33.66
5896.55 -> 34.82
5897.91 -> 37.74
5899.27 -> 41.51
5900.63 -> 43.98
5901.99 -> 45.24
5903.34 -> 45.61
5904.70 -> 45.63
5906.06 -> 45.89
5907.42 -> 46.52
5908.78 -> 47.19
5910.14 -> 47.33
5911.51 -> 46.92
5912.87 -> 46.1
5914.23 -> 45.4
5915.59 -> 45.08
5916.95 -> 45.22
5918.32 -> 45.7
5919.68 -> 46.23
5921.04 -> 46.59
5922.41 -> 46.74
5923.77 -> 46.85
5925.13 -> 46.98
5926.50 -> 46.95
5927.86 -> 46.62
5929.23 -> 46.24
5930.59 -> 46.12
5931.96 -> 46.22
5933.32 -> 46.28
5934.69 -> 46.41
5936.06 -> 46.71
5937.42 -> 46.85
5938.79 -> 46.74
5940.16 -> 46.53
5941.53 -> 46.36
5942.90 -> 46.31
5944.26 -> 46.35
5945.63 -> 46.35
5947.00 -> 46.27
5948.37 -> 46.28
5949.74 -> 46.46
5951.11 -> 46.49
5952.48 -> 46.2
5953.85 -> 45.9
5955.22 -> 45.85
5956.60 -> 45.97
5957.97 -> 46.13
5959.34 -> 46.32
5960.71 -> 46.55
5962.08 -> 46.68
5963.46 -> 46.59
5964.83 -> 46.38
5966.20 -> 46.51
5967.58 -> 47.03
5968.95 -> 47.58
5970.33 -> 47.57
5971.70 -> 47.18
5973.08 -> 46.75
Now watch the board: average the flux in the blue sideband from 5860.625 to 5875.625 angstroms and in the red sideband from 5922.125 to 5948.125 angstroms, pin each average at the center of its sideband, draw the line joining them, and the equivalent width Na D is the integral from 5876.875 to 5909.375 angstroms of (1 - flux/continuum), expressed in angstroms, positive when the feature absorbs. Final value 3.8 angstroms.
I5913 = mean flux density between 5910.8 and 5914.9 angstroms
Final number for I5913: 46.1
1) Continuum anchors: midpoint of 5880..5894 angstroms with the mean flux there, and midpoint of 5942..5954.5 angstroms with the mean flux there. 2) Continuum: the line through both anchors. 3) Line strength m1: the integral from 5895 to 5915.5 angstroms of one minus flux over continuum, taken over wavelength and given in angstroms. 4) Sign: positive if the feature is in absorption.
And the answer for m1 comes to -1.3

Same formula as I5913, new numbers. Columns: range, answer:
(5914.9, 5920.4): 45.6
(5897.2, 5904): 42.8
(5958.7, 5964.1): 46.5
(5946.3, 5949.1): 46.3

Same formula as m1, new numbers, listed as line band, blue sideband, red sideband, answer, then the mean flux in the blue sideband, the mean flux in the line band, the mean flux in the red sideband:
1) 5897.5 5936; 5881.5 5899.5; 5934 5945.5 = -3.1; 37.7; 45.8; 46.5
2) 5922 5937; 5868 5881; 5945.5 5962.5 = 0.0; 47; 46.6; 46.3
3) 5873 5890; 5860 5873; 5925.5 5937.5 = 1.0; 46.8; 43.9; 46.5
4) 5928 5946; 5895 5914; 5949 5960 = -0.4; 43.7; 46.4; 46.2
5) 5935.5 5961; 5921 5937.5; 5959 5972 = 0.2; 46.6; 46.4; 46.9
